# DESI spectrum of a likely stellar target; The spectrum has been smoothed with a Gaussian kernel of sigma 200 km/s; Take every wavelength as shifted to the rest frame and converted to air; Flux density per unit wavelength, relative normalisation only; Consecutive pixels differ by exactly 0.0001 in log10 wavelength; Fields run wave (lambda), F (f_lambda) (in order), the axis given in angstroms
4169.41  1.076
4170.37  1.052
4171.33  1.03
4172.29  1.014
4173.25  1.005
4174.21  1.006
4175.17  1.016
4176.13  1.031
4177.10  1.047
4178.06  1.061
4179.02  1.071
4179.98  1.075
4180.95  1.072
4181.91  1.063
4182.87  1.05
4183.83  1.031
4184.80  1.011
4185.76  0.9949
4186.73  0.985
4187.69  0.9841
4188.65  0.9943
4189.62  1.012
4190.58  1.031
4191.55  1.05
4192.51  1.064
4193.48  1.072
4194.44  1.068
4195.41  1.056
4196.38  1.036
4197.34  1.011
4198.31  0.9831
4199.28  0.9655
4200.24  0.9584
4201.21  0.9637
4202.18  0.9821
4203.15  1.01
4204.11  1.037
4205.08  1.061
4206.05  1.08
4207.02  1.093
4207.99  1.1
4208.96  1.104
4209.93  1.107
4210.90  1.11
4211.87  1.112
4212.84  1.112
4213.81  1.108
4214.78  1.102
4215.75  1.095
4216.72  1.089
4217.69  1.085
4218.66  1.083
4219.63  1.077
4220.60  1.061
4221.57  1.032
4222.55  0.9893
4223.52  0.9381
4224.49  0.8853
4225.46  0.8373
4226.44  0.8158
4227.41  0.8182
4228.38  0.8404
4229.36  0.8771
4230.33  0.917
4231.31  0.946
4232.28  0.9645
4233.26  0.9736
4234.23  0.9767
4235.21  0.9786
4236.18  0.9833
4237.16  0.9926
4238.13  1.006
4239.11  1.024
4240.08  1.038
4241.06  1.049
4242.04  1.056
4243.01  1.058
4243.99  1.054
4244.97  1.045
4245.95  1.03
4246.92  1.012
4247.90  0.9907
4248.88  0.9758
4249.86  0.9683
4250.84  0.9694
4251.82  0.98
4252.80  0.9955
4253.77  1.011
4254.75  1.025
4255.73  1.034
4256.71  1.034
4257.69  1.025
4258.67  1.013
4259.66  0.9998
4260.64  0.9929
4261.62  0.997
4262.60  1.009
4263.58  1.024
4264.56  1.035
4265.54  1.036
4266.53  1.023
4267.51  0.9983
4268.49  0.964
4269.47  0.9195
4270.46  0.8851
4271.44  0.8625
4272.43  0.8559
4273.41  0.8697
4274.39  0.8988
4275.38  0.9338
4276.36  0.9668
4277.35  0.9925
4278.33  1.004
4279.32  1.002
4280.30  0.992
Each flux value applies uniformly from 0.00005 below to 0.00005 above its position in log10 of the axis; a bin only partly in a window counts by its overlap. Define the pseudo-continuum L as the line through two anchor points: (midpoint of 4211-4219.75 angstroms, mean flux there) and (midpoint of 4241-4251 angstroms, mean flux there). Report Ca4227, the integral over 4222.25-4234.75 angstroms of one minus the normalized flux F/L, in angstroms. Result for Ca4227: 1.9 angstroms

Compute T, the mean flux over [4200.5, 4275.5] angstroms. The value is 1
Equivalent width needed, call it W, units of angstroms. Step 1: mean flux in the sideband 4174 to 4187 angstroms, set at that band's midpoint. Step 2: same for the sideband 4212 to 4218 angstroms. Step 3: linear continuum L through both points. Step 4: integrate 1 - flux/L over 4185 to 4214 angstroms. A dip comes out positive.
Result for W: 0.9 angstroms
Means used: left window 1.04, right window 1.1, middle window 1.04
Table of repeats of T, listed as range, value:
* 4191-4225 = 1.05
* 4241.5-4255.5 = 1.01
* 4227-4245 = 0.978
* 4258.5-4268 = 1.01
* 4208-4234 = 1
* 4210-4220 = 1.1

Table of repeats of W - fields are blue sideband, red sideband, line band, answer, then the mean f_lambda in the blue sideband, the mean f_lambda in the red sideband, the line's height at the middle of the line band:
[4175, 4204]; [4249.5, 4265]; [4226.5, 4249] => 0.7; 1.03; 1.01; 1.01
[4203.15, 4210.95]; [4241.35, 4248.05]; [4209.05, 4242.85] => 1.8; 1.08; 1.04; 1.06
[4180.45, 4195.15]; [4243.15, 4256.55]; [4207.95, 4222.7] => -0.9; 1.03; 1.01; 1.02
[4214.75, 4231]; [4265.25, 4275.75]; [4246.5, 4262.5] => -1.0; 0.969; 0.929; 0.942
